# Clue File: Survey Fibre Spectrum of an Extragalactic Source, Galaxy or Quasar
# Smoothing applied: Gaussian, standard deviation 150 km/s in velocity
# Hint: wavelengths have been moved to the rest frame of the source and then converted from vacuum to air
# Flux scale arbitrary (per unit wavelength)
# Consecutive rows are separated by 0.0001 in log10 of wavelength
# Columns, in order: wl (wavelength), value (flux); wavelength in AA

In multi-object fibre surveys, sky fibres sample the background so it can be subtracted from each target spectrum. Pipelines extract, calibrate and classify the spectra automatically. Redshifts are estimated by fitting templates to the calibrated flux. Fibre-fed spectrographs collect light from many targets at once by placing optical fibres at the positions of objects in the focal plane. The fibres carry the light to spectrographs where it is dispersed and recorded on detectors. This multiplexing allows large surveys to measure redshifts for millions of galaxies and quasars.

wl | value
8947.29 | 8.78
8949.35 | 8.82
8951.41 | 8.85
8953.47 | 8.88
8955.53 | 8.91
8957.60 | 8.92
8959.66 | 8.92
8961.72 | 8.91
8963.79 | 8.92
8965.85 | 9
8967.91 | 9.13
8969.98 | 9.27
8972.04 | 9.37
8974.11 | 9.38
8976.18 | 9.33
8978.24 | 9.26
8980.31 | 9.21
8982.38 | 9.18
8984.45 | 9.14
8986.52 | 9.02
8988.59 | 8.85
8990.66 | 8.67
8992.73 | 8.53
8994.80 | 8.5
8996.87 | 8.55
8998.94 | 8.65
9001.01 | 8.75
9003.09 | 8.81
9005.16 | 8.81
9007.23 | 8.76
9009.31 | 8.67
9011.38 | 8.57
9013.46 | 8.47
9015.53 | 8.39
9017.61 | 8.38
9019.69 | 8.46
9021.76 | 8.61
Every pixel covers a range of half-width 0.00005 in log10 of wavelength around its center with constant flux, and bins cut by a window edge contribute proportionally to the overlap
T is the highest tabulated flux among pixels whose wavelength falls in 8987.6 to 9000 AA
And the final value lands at 8.85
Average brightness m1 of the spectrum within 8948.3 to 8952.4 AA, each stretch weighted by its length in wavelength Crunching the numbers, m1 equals 8.84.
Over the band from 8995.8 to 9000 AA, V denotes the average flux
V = 8.61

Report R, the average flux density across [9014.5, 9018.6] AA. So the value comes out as 8.38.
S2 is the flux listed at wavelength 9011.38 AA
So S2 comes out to 8.57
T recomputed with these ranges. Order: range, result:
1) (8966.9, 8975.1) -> 9.38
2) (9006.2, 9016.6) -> 8.76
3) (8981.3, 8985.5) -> 9.18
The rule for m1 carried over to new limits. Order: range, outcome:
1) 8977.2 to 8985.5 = 9.2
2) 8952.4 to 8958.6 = 8.9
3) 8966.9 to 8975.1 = 9.28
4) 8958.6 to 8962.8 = 8.91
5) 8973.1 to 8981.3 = 9.3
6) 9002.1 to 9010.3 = 8.76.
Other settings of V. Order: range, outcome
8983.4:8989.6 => 9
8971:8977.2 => 9.36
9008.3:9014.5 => 8.58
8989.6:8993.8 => 8.6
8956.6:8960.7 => 8.93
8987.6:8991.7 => 8.76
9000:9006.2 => 8.79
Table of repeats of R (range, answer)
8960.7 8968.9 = 8.99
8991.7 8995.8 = 8.52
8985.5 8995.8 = 8.71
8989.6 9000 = 8.59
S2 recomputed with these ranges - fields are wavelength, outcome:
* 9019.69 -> 8.46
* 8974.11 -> 9.38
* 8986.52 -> 9.02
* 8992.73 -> 8.53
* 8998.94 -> 8.65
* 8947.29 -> 8.78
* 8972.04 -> 9.37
